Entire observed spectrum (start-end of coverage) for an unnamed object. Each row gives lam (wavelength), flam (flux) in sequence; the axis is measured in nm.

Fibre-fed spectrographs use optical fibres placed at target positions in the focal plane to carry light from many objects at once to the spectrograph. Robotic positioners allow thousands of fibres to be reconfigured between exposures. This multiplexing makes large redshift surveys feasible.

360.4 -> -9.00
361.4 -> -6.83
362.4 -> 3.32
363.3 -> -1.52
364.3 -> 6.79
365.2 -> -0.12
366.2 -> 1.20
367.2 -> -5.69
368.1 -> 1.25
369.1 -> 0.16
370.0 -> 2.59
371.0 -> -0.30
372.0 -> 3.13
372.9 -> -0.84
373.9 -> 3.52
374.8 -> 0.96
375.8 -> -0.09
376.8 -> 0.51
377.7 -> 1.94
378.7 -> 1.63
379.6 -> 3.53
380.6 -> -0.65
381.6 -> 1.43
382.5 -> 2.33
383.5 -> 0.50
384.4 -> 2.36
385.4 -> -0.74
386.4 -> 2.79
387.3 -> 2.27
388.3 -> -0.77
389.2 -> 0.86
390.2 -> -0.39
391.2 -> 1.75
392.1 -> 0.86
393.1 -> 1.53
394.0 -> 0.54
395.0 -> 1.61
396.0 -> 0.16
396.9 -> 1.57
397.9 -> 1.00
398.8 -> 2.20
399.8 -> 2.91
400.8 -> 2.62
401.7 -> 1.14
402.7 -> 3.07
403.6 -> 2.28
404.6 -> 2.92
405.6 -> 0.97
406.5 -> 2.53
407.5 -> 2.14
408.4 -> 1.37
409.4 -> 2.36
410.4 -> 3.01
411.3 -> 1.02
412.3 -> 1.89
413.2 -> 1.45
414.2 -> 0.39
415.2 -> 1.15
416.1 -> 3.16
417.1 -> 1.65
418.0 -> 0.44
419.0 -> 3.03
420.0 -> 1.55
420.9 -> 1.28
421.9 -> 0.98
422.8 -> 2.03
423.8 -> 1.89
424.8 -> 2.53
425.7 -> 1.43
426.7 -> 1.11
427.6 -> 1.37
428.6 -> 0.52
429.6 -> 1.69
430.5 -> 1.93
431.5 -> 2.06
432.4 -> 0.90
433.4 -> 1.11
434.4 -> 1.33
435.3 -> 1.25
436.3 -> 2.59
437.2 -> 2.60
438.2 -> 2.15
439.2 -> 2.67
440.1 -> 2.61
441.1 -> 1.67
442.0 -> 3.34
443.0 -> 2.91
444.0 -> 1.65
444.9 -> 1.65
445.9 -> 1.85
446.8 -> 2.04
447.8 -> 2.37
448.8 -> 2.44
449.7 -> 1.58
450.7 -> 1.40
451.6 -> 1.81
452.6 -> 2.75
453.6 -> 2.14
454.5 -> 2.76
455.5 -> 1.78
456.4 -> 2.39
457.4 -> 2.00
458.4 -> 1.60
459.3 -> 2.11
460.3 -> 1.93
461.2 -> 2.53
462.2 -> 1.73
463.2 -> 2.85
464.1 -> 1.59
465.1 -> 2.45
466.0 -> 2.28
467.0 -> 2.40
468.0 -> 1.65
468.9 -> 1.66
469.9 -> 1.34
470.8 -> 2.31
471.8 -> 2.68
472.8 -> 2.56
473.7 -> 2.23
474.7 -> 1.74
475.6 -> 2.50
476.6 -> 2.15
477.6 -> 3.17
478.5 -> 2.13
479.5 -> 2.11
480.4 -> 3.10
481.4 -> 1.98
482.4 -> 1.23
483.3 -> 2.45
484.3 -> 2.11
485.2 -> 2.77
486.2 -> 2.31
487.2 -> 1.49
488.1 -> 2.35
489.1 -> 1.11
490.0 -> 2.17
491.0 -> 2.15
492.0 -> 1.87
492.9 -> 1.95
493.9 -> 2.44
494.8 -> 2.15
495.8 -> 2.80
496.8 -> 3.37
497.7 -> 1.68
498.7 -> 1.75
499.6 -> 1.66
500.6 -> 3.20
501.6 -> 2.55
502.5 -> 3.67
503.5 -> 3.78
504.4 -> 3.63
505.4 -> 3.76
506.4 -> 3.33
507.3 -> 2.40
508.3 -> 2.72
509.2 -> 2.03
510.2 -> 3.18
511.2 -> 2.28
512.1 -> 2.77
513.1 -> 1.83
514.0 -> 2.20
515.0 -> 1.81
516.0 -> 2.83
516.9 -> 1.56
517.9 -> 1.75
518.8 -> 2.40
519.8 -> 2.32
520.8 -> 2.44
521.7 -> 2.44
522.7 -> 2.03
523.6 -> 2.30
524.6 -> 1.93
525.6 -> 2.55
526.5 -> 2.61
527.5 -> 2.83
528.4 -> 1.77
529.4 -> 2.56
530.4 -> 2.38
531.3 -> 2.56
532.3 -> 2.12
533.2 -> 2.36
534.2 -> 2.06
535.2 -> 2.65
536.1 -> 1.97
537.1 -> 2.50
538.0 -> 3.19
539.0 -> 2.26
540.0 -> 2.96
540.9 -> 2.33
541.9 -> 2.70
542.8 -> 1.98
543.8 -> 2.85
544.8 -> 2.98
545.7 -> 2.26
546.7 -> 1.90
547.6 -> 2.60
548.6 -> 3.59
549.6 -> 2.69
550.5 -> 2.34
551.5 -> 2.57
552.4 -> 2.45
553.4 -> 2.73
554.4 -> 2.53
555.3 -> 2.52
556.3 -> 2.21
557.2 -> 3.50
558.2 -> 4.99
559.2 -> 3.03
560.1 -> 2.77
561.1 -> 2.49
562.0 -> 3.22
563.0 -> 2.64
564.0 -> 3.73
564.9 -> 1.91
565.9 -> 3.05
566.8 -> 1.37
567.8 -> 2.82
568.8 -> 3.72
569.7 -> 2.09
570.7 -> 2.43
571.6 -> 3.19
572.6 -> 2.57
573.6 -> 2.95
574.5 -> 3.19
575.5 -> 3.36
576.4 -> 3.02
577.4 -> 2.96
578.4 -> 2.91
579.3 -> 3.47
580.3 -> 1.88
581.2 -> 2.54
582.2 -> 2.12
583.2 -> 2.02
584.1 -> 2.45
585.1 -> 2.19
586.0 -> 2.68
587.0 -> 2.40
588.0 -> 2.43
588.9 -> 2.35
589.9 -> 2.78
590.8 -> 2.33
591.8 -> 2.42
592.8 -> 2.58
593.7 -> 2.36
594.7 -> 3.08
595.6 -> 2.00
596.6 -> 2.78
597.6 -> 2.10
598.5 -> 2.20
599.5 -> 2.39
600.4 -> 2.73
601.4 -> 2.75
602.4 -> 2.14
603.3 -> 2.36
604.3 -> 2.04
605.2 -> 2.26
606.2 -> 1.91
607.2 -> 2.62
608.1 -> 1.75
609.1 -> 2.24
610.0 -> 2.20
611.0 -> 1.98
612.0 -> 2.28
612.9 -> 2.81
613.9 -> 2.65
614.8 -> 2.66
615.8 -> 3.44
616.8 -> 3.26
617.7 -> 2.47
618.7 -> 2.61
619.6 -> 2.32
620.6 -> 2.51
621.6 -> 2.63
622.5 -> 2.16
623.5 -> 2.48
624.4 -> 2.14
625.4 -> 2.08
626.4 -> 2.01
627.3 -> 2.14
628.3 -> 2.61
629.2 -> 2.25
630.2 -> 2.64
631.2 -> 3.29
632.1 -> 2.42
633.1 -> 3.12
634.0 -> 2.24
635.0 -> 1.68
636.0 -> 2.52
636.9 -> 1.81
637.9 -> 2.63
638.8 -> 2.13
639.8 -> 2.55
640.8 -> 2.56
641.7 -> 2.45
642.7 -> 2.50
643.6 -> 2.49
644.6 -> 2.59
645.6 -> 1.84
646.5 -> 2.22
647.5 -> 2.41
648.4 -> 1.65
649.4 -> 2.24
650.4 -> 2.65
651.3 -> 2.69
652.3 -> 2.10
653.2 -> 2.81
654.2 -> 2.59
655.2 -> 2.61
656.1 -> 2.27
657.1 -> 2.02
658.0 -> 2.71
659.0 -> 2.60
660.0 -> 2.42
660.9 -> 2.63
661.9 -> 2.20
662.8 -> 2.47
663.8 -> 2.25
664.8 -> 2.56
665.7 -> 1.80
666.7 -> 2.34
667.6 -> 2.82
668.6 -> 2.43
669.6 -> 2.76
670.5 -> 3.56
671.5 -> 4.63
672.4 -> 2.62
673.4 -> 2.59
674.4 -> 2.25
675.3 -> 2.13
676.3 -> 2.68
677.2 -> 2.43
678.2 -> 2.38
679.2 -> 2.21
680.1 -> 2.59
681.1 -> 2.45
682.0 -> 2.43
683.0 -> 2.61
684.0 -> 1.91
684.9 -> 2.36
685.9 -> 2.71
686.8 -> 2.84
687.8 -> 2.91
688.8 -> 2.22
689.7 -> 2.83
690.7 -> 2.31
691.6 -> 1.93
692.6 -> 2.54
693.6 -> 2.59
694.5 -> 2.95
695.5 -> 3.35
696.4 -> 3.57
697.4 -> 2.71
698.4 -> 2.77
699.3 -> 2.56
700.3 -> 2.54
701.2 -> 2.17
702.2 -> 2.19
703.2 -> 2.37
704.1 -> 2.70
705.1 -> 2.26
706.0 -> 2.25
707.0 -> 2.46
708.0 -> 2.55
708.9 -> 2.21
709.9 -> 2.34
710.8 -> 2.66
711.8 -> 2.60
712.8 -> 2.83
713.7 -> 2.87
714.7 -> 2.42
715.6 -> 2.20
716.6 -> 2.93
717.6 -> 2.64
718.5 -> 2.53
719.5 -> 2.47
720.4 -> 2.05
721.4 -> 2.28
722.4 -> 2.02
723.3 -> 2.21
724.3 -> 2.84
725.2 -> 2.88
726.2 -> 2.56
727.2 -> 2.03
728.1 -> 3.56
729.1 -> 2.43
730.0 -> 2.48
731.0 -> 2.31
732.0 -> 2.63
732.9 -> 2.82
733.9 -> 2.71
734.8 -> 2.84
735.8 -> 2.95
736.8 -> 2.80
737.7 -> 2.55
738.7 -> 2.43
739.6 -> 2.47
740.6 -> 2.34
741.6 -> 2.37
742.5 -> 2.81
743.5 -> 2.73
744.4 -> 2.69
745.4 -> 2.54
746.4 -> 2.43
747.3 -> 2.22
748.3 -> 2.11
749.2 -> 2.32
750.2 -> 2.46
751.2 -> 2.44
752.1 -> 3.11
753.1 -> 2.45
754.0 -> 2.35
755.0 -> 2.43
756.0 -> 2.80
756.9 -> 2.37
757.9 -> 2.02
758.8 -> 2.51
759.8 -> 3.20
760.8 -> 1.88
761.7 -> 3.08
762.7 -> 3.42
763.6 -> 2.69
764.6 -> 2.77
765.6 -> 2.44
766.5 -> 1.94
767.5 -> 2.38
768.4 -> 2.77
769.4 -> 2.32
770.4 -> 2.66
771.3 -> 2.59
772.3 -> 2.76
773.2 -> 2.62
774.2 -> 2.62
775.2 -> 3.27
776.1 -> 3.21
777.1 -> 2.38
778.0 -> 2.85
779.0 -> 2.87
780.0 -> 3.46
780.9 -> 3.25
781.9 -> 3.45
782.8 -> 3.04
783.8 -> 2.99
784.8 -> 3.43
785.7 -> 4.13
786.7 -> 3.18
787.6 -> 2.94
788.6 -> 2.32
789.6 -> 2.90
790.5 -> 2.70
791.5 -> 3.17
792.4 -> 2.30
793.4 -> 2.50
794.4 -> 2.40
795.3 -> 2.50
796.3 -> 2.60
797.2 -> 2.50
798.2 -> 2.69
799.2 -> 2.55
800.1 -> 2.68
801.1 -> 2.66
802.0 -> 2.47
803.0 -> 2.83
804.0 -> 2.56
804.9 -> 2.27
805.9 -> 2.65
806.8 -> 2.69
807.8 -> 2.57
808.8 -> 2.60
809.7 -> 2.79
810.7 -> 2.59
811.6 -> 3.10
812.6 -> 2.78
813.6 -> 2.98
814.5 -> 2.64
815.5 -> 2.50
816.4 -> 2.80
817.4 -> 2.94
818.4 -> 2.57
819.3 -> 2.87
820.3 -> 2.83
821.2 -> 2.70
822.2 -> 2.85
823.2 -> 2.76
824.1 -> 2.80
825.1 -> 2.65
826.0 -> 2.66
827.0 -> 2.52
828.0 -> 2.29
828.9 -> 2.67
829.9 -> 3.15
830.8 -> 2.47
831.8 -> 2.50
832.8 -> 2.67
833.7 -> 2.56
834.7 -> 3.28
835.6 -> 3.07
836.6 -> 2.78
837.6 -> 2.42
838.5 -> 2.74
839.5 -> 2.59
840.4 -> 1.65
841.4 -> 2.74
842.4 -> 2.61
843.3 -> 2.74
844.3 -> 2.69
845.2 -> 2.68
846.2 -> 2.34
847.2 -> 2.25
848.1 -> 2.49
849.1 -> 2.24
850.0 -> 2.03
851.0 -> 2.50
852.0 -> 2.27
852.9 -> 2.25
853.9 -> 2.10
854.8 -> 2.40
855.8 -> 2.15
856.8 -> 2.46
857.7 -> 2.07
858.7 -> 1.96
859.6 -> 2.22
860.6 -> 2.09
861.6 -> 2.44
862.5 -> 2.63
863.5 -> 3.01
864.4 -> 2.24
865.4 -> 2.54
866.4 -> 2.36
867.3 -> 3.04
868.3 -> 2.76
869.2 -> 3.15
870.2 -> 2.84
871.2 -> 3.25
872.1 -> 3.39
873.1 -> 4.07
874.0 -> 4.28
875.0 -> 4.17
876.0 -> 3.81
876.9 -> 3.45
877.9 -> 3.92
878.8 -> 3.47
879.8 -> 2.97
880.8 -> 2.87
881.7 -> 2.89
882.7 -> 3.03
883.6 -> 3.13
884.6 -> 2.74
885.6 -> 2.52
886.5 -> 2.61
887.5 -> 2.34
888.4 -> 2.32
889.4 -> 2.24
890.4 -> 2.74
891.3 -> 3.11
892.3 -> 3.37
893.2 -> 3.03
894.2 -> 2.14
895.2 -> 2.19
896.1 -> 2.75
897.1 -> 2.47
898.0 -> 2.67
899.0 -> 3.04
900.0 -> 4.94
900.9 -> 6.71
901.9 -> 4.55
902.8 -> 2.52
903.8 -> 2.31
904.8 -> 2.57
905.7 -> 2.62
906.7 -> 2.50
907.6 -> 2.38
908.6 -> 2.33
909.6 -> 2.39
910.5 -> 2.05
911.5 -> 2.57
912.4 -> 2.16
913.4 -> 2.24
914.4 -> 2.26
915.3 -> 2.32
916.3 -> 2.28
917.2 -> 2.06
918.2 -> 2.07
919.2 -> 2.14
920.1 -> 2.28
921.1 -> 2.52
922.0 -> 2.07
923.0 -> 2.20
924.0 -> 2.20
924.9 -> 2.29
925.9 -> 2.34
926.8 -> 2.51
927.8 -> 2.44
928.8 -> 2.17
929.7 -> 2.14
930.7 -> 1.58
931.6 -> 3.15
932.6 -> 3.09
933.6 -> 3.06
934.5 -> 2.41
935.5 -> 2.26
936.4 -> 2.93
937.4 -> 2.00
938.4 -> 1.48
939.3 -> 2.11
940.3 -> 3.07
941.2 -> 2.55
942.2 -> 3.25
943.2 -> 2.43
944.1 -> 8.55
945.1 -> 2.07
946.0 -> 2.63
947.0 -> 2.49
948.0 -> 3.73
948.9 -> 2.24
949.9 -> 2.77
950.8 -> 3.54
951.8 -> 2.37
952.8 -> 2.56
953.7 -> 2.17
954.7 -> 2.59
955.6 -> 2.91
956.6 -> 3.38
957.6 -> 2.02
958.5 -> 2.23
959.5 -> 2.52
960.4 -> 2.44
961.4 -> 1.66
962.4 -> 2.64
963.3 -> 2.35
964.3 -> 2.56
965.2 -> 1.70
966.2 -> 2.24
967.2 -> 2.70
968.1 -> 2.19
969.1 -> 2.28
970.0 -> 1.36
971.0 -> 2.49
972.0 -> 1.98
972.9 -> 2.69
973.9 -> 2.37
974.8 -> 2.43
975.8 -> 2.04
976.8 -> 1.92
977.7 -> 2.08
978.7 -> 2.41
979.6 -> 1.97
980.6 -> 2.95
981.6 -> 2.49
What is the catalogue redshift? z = 0.799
